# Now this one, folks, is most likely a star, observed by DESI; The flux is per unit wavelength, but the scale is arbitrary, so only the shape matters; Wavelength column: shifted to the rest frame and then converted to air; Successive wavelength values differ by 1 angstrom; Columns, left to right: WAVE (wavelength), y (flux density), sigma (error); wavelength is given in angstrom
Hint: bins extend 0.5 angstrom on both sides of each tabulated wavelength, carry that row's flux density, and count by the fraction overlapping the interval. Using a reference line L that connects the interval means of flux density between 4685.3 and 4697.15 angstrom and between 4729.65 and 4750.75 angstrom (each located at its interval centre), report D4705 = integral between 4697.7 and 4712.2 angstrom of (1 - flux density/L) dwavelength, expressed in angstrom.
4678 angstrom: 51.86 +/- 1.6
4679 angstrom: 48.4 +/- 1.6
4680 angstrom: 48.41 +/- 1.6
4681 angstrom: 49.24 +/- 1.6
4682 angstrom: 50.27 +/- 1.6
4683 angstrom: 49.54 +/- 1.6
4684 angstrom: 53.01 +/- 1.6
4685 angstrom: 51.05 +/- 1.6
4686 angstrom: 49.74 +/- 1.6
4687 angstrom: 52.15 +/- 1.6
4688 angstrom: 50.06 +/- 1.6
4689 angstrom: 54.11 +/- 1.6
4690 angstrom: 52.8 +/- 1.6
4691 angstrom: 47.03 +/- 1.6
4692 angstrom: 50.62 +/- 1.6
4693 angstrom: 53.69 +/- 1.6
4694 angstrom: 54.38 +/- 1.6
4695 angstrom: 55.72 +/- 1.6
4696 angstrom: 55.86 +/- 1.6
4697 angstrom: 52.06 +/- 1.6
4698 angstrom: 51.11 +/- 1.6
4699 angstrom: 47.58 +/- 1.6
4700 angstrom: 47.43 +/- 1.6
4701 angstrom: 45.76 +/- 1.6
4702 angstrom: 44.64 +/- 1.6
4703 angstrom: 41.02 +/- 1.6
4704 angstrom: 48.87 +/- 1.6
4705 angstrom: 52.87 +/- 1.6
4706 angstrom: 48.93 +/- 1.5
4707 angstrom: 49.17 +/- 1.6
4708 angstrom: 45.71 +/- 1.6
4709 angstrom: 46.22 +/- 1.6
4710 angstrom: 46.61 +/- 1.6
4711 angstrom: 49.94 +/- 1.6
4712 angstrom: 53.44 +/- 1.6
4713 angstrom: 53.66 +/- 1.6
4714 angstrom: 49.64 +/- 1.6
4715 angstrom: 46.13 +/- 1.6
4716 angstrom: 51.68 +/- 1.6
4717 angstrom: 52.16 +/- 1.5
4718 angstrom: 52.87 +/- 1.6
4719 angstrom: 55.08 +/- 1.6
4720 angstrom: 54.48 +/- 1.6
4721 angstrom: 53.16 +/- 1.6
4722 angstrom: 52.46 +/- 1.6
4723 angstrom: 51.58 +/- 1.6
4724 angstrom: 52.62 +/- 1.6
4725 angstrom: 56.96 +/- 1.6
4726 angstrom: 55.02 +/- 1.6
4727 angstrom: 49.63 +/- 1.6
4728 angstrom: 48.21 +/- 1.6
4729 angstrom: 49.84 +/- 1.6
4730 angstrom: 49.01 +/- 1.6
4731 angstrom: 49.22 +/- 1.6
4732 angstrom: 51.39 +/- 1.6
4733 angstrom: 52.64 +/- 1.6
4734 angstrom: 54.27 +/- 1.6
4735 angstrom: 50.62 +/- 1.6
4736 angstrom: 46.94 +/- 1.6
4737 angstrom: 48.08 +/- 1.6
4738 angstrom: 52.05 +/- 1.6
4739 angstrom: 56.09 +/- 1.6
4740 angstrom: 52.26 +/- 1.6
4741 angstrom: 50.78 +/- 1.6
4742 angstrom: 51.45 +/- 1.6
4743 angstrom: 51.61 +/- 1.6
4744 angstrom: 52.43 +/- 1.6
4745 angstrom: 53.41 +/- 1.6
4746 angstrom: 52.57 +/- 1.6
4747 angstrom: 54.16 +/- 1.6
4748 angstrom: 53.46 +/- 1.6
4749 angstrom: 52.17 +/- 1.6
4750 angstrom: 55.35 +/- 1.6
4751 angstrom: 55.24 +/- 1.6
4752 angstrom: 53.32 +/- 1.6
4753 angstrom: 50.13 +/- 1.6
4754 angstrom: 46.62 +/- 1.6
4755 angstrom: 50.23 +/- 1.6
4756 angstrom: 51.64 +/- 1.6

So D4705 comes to 1.2 angstrom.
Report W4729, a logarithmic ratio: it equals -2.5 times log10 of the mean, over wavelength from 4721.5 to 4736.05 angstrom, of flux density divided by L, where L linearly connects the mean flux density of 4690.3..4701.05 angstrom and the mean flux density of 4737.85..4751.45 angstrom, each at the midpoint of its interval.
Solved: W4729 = 0.02 mag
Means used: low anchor 51.3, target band 51.5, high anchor 53.1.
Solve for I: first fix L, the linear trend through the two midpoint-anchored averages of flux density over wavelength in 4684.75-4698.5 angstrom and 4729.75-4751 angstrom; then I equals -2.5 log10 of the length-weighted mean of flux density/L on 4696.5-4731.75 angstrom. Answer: 0.04 mag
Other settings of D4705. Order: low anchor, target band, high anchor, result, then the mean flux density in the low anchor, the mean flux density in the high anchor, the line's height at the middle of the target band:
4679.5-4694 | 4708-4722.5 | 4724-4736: 0.1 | 51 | 51.4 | 51.2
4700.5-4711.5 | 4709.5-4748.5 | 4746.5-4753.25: -1.0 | 47.2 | 53.5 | 50.5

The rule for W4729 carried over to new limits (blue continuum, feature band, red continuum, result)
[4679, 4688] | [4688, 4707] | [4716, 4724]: 0.02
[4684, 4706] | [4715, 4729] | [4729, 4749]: -0.03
